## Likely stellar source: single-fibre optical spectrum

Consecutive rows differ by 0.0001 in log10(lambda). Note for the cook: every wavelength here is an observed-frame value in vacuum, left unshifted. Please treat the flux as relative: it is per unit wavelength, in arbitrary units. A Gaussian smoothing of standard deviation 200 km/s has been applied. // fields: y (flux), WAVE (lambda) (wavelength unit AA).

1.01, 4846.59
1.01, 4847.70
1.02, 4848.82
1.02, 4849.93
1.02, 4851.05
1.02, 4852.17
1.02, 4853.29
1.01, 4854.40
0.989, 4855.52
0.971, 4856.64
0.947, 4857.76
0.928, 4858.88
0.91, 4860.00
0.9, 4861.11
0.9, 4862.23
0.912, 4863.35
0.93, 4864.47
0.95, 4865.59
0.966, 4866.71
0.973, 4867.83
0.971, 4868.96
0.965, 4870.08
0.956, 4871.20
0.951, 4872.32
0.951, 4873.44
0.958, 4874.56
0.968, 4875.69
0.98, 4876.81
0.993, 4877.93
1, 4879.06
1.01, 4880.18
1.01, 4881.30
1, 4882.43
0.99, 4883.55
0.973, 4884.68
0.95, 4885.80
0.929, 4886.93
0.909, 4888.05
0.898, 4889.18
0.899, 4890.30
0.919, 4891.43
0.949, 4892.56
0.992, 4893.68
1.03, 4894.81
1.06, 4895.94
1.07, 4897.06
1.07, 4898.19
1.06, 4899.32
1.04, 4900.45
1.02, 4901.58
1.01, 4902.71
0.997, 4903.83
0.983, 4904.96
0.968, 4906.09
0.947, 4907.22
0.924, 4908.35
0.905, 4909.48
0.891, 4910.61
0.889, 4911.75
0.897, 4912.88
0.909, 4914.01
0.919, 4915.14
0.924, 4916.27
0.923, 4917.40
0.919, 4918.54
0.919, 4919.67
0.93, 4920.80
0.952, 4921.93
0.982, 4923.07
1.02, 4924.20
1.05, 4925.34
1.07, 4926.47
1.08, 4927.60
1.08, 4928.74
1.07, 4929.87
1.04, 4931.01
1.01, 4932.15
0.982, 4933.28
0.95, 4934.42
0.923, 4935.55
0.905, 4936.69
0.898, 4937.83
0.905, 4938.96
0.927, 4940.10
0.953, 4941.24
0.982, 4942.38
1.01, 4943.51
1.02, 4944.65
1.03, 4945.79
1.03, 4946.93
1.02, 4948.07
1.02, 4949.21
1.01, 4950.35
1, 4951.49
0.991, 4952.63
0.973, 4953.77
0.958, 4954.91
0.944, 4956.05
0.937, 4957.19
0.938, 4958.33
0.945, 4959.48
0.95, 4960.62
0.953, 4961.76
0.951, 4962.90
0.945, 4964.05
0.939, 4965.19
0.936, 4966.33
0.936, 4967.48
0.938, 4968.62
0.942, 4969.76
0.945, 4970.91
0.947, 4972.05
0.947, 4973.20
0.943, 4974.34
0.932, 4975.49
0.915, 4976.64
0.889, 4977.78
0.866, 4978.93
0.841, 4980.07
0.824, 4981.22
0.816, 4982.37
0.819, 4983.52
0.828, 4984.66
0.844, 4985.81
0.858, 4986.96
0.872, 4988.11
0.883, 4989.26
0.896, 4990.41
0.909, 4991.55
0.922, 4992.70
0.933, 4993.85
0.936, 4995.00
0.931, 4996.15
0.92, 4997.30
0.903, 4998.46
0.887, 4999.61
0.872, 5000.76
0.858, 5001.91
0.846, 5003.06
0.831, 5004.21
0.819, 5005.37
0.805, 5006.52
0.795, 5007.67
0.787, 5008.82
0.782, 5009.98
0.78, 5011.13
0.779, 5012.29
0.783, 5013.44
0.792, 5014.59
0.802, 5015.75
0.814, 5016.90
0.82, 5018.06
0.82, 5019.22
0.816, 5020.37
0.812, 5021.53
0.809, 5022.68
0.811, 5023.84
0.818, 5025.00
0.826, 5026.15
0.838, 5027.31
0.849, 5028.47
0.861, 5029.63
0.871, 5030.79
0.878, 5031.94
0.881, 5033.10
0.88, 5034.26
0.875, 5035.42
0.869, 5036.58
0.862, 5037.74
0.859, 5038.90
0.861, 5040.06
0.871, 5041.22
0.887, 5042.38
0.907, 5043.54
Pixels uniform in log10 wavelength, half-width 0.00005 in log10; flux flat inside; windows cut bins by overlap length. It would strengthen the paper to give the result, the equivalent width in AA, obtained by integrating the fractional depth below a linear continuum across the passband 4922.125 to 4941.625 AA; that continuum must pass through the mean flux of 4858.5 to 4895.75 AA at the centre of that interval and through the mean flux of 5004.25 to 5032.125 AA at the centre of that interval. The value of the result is -1.92 AA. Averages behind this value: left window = 0.956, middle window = 0.99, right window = 0.815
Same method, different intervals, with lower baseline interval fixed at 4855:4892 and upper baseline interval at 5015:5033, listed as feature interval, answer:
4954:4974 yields -1.5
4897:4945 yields -3.1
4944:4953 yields -1.2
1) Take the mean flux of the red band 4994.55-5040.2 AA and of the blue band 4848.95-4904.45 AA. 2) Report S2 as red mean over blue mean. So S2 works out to 0.9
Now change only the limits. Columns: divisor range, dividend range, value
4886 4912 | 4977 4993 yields 0.89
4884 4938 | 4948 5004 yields 0.94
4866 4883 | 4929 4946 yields 1.00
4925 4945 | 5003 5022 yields 0.81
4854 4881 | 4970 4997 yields 0.93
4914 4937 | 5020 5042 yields 0.87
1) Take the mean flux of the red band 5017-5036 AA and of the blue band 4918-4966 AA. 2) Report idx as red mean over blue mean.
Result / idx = 0.86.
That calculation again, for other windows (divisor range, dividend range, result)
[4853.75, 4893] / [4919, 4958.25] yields 1.03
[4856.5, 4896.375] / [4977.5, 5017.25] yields 0.89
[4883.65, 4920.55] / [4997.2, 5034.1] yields 0.86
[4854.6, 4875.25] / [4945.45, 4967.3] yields 1.02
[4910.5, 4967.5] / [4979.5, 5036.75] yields 0.87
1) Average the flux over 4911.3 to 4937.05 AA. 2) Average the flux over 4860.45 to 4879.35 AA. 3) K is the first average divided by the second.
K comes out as 1.0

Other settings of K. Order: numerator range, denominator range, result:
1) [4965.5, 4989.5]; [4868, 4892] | 0.93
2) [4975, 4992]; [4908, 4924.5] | 0.94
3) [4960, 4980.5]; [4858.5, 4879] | 0.98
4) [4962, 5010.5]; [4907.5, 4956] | 0.91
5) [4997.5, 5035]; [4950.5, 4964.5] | 0.87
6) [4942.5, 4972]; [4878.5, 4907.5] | 0.98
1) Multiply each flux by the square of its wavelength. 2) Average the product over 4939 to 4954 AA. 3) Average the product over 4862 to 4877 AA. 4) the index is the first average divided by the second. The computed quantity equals 1.08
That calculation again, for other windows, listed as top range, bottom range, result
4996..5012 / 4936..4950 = 0.88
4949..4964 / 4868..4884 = 1.02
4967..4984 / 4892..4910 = 0.93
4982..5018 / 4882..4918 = 0.92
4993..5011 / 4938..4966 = 0.90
